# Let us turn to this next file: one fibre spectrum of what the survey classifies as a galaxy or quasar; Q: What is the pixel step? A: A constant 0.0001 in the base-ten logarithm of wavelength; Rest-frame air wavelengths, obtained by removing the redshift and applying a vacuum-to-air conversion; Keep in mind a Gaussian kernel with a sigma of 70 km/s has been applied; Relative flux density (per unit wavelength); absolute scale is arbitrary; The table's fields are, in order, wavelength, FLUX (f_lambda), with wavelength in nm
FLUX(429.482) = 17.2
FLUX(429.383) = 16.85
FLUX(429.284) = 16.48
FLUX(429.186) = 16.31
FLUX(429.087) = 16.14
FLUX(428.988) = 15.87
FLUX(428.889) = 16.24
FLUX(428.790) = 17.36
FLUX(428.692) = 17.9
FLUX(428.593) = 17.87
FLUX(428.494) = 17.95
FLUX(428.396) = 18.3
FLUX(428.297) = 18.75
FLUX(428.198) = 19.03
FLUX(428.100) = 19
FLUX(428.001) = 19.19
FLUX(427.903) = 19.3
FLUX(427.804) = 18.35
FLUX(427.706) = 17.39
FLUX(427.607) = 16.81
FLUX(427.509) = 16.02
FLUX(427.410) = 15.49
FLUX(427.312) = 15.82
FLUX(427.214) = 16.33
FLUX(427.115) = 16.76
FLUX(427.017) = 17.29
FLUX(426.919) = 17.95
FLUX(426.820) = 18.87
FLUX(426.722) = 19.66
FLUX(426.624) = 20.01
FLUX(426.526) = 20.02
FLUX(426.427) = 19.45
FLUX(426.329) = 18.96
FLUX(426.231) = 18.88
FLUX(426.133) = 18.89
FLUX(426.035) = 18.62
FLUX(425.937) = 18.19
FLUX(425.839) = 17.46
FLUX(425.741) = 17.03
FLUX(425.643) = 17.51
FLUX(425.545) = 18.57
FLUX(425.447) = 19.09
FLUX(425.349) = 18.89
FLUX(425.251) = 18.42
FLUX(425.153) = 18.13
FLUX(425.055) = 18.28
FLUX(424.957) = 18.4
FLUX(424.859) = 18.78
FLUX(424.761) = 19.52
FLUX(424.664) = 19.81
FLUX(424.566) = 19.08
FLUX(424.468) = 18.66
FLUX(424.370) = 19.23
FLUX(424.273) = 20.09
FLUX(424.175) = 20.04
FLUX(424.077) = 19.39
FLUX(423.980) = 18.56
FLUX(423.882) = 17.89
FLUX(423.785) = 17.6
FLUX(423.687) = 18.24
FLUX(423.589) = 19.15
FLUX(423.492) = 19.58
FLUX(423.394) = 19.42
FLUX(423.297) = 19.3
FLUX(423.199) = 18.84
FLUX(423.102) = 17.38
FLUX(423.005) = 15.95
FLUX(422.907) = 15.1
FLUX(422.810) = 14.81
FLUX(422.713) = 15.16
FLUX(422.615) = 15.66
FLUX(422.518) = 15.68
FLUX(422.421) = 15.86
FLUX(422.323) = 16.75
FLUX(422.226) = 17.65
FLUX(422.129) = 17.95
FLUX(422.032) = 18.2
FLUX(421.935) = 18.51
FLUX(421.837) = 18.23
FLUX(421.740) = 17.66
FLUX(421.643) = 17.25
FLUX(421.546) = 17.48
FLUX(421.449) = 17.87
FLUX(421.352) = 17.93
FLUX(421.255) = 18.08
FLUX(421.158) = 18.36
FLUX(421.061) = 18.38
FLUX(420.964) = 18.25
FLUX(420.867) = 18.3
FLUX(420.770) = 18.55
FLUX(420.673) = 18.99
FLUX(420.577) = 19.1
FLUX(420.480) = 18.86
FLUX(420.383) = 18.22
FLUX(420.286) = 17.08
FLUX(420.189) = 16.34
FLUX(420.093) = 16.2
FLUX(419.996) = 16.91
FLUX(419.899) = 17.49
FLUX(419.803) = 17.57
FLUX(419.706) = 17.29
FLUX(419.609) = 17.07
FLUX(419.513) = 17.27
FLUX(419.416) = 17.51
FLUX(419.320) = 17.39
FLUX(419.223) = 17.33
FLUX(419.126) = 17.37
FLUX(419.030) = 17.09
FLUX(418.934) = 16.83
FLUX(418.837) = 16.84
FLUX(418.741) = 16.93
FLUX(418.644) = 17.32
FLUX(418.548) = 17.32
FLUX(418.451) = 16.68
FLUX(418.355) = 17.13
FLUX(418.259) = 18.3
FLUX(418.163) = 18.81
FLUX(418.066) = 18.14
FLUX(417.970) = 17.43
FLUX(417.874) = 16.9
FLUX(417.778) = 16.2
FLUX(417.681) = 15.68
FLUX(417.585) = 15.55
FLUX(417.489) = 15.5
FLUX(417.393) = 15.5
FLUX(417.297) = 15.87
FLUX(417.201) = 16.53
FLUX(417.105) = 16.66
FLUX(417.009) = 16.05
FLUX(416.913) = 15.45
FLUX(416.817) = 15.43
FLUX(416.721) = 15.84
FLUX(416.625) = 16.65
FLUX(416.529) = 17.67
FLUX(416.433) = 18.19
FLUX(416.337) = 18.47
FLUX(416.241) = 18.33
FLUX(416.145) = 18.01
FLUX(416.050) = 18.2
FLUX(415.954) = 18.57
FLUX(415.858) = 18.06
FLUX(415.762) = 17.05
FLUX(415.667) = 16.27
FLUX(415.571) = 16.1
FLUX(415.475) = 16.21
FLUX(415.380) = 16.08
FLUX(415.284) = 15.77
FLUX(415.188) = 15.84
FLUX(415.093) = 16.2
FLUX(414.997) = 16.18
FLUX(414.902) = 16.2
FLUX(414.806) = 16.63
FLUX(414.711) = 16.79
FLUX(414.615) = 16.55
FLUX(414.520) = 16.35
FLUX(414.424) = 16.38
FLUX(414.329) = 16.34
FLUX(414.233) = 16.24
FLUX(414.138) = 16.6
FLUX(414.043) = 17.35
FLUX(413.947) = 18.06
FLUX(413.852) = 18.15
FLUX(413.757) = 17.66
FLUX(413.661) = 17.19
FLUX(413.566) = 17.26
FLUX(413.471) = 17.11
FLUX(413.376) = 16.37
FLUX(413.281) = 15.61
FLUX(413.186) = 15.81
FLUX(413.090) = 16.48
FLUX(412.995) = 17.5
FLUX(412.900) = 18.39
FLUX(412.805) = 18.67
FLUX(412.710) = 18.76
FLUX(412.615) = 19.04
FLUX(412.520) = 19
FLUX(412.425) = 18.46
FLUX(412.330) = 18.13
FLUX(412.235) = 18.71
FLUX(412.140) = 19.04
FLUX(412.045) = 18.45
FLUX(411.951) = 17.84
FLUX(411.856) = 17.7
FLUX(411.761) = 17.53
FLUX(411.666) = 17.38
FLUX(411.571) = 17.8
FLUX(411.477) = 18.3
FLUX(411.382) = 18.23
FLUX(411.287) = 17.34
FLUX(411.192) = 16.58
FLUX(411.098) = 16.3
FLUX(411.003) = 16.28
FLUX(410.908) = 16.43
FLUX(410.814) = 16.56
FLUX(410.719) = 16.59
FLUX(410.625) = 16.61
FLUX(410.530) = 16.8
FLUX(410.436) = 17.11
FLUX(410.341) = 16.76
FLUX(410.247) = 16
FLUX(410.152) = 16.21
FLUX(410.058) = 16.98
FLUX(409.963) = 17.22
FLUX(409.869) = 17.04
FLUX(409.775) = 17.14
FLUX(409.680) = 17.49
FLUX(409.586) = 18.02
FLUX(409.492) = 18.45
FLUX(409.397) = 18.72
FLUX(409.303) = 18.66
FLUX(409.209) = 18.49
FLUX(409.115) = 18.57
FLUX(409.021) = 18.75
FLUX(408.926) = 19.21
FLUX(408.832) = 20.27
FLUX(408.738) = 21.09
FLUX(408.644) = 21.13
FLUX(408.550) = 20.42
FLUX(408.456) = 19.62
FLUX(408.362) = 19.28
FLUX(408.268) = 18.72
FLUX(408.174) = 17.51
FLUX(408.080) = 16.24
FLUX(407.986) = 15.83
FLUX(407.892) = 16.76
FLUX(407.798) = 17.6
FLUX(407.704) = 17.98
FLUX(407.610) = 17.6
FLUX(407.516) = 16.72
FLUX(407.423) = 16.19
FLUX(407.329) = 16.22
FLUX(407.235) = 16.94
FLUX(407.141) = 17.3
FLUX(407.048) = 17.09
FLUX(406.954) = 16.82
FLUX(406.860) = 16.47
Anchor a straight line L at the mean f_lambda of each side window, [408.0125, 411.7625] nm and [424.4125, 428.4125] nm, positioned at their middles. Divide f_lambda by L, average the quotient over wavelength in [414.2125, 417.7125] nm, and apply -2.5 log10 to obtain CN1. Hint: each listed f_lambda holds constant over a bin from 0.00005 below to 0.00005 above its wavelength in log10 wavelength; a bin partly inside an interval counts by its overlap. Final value 0.09 mag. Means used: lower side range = 17.8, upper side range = 18.3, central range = 16.6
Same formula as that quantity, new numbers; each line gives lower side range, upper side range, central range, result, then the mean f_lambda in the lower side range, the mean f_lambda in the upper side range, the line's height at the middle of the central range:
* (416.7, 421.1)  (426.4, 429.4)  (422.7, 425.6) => -0.058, 17.1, 17.7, 17.5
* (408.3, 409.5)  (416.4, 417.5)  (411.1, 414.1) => 0.017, 19.5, 16.3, 18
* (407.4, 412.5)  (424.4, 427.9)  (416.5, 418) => 0.118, 17.8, 18.2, 18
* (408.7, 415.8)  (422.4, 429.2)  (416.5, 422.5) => 0.029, 17.3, 18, 17.7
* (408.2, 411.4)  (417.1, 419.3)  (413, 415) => 0.040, 17.9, 16.9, 17.4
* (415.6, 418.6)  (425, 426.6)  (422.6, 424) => 0.035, 17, 18.5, 18.1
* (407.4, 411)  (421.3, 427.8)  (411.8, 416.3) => 0.037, 17.8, 18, 17.9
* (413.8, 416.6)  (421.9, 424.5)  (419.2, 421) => -0.011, 17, 17.8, 17.5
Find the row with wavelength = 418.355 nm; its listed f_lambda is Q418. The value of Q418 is 17.13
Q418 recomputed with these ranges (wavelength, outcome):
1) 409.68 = 17.49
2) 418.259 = 18.3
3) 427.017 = 17.29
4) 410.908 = 16.43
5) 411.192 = 16.58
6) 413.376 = 16.37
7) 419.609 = 17.07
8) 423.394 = 19.42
